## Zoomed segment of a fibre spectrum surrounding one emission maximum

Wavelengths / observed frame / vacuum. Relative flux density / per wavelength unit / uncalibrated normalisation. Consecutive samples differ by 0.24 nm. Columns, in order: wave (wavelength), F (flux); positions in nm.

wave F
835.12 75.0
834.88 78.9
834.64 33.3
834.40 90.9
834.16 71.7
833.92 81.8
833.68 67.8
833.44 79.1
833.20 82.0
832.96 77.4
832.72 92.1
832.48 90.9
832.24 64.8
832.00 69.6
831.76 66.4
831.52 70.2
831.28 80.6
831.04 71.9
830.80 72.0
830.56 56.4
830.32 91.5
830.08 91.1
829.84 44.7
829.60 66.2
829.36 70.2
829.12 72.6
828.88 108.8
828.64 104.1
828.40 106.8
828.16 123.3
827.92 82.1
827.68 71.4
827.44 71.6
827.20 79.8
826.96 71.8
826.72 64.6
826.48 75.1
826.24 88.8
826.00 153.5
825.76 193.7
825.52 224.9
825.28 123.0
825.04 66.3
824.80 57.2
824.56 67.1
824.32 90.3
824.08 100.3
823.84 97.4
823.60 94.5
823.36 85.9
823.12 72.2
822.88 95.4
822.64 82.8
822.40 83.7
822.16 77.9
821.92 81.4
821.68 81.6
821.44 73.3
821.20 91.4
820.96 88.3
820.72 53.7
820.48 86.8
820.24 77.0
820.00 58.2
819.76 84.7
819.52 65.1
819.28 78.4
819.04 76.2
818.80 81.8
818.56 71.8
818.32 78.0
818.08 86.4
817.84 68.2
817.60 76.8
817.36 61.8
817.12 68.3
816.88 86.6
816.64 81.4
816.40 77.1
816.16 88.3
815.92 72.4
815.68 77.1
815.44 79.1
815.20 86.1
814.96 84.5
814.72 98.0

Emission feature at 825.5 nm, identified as Halpha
